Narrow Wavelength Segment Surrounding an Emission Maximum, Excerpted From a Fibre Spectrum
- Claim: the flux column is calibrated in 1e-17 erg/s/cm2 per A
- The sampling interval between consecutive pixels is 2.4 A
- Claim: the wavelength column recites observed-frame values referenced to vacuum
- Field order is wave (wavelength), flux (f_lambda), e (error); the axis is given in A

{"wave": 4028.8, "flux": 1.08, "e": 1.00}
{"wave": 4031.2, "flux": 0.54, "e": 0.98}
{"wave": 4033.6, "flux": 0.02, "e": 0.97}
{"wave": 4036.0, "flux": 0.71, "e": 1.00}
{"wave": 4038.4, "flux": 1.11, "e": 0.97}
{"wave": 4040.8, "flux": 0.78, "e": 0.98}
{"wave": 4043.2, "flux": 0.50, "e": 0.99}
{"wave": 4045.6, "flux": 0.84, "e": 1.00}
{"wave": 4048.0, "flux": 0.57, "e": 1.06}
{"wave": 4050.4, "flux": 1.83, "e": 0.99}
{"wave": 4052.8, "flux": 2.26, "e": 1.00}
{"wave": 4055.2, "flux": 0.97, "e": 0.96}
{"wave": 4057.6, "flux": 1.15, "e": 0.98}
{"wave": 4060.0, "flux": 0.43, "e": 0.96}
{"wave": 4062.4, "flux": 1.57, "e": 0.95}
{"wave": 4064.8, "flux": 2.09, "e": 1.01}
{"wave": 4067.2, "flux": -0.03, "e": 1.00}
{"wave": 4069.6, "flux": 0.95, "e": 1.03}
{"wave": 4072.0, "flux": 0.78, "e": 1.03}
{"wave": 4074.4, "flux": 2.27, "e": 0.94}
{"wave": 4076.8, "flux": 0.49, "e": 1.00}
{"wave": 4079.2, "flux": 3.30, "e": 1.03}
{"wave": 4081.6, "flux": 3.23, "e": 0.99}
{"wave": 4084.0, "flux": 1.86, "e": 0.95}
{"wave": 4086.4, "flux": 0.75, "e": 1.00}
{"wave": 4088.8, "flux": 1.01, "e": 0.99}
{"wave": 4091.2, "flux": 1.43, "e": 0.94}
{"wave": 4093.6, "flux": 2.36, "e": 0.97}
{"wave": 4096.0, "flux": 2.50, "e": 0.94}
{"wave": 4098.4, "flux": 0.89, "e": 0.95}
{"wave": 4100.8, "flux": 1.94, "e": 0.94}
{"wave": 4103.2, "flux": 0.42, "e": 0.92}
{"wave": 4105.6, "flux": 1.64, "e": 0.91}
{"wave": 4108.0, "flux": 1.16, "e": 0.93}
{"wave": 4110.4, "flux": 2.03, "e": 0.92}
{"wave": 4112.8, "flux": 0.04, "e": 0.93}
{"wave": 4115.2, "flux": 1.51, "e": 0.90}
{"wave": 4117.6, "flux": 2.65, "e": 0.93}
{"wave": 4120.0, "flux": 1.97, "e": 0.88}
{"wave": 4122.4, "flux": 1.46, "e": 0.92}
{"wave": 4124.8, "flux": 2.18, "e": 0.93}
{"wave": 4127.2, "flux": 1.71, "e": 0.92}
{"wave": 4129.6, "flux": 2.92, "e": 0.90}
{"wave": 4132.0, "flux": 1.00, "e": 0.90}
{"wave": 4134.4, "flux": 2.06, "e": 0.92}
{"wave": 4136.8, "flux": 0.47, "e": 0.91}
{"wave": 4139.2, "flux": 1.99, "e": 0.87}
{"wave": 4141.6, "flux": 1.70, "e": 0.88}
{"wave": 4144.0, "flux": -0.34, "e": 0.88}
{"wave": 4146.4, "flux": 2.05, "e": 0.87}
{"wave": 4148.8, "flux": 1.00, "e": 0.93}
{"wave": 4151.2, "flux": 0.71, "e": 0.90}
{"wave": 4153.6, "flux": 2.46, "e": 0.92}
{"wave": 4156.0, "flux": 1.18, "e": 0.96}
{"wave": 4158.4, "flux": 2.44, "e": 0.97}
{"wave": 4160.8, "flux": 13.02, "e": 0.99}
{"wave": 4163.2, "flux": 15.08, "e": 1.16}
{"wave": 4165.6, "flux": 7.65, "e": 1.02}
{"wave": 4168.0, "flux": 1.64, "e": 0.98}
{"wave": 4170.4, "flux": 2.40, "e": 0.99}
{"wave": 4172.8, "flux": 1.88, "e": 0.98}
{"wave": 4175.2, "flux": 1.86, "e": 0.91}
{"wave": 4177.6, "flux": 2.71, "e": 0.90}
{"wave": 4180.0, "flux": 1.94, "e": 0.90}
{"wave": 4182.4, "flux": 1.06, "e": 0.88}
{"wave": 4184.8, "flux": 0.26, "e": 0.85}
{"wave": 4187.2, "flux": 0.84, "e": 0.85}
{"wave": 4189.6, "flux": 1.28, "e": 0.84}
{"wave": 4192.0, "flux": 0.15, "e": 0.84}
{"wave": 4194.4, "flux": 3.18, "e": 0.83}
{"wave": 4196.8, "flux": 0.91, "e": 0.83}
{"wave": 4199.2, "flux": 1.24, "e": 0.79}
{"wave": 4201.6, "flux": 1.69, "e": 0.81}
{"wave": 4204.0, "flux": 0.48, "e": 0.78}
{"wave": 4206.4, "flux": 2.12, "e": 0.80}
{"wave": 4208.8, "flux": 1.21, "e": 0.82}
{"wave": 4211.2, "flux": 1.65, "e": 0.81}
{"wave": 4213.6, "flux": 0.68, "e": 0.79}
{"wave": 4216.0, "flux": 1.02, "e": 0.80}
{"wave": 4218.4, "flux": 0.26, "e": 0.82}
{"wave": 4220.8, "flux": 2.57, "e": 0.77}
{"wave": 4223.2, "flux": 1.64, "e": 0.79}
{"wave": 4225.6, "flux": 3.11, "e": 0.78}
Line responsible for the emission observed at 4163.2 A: [O II] 3727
